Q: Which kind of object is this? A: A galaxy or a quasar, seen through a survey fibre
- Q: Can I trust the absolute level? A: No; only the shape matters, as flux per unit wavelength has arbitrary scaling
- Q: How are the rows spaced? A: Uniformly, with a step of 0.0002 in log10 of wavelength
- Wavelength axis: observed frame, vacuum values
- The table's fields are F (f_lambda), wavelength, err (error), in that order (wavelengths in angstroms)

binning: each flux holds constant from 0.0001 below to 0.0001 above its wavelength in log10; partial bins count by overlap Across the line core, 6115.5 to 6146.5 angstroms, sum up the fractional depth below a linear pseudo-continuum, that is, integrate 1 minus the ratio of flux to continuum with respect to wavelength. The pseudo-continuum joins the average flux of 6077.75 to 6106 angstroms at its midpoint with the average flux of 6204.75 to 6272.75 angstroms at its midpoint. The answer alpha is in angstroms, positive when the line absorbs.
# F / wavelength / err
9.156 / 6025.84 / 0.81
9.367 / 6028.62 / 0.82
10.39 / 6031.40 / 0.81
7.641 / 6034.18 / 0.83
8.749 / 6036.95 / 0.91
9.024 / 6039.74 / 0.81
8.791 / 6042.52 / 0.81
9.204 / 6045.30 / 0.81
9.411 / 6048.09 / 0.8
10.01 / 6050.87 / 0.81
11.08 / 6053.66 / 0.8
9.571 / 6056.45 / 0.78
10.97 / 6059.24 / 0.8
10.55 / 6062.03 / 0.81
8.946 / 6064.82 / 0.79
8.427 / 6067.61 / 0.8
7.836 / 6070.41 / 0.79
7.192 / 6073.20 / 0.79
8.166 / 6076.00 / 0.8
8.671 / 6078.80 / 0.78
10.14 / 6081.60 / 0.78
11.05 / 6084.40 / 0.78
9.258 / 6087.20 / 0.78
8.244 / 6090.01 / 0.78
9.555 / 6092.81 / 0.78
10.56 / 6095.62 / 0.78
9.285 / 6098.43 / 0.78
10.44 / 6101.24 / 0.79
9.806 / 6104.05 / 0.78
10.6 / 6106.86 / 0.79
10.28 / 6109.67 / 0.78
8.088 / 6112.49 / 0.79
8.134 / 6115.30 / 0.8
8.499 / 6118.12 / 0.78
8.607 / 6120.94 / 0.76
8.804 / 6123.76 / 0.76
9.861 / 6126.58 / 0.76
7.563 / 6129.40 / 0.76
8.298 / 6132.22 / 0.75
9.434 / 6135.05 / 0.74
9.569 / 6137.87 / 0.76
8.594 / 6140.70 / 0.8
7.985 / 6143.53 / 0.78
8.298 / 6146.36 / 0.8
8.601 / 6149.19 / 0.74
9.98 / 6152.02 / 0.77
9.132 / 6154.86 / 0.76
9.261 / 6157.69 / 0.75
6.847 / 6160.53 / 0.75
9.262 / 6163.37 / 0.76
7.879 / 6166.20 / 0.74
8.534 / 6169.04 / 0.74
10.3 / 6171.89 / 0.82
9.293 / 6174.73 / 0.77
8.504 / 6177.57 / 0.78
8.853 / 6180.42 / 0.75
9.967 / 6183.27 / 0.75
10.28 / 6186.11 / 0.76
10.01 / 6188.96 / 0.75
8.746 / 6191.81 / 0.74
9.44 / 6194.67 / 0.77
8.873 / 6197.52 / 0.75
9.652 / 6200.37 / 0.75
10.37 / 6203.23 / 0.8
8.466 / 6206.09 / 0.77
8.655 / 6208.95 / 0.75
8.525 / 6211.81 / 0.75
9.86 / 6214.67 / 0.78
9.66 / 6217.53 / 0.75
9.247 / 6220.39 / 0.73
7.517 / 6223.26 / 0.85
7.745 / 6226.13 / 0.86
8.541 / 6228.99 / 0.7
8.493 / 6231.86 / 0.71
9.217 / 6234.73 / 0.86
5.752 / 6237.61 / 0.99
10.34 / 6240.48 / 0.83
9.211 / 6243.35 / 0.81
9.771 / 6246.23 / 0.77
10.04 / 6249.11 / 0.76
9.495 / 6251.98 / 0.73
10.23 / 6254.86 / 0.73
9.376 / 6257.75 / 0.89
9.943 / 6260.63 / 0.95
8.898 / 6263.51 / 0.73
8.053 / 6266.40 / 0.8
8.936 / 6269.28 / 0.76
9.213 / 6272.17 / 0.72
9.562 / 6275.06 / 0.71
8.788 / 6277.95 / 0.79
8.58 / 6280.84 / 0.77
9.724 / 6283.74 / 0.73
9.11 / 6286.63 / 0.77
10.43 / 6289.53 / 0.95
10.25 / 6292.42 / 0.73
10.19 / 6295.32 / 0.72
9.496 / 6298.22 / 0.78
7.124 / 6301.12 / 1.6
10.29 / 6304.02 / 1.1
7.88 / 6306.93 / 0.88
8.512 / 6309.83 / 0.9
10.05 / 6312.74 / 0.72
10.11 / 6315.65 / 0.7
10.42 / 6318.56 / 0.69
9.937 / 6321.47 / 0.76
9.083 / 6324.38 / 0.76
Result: 2.8 angstroms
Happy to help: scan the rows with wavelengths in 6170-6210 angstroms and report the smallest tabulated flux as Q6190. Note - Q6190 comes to 8.466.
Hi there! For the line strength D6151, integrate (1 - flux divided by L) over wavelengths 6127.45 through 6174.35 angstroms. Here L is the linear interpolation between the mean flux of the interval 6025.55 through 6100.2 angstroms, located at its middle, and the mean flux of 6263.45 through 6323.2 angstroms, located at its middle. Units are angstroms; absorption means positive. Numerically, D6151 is 2.9 angstroms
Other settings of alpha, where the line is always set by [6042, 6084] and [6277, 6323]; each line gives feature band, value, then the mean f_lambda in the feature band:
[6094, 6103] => -0.7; 10.1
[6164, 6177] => 0.5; 8.99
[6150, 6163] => 0.7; 8.83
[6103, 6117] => 0.0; 9.35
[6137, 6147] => 0.8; 8.58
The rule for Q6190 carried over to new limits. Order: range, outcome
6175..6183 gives 8.504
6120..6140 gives 7.563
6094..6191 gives 6.847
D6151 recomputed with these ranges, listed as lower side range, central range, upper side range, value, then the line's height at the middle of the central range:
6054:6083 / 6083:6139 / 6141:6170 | -2.7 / 8.86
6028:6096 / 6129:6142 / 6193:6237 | 0.5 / 9.1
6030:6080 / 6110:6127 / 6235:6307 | 0.9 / 9.18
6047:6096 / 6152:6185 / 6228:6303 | 1.2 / 9.3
